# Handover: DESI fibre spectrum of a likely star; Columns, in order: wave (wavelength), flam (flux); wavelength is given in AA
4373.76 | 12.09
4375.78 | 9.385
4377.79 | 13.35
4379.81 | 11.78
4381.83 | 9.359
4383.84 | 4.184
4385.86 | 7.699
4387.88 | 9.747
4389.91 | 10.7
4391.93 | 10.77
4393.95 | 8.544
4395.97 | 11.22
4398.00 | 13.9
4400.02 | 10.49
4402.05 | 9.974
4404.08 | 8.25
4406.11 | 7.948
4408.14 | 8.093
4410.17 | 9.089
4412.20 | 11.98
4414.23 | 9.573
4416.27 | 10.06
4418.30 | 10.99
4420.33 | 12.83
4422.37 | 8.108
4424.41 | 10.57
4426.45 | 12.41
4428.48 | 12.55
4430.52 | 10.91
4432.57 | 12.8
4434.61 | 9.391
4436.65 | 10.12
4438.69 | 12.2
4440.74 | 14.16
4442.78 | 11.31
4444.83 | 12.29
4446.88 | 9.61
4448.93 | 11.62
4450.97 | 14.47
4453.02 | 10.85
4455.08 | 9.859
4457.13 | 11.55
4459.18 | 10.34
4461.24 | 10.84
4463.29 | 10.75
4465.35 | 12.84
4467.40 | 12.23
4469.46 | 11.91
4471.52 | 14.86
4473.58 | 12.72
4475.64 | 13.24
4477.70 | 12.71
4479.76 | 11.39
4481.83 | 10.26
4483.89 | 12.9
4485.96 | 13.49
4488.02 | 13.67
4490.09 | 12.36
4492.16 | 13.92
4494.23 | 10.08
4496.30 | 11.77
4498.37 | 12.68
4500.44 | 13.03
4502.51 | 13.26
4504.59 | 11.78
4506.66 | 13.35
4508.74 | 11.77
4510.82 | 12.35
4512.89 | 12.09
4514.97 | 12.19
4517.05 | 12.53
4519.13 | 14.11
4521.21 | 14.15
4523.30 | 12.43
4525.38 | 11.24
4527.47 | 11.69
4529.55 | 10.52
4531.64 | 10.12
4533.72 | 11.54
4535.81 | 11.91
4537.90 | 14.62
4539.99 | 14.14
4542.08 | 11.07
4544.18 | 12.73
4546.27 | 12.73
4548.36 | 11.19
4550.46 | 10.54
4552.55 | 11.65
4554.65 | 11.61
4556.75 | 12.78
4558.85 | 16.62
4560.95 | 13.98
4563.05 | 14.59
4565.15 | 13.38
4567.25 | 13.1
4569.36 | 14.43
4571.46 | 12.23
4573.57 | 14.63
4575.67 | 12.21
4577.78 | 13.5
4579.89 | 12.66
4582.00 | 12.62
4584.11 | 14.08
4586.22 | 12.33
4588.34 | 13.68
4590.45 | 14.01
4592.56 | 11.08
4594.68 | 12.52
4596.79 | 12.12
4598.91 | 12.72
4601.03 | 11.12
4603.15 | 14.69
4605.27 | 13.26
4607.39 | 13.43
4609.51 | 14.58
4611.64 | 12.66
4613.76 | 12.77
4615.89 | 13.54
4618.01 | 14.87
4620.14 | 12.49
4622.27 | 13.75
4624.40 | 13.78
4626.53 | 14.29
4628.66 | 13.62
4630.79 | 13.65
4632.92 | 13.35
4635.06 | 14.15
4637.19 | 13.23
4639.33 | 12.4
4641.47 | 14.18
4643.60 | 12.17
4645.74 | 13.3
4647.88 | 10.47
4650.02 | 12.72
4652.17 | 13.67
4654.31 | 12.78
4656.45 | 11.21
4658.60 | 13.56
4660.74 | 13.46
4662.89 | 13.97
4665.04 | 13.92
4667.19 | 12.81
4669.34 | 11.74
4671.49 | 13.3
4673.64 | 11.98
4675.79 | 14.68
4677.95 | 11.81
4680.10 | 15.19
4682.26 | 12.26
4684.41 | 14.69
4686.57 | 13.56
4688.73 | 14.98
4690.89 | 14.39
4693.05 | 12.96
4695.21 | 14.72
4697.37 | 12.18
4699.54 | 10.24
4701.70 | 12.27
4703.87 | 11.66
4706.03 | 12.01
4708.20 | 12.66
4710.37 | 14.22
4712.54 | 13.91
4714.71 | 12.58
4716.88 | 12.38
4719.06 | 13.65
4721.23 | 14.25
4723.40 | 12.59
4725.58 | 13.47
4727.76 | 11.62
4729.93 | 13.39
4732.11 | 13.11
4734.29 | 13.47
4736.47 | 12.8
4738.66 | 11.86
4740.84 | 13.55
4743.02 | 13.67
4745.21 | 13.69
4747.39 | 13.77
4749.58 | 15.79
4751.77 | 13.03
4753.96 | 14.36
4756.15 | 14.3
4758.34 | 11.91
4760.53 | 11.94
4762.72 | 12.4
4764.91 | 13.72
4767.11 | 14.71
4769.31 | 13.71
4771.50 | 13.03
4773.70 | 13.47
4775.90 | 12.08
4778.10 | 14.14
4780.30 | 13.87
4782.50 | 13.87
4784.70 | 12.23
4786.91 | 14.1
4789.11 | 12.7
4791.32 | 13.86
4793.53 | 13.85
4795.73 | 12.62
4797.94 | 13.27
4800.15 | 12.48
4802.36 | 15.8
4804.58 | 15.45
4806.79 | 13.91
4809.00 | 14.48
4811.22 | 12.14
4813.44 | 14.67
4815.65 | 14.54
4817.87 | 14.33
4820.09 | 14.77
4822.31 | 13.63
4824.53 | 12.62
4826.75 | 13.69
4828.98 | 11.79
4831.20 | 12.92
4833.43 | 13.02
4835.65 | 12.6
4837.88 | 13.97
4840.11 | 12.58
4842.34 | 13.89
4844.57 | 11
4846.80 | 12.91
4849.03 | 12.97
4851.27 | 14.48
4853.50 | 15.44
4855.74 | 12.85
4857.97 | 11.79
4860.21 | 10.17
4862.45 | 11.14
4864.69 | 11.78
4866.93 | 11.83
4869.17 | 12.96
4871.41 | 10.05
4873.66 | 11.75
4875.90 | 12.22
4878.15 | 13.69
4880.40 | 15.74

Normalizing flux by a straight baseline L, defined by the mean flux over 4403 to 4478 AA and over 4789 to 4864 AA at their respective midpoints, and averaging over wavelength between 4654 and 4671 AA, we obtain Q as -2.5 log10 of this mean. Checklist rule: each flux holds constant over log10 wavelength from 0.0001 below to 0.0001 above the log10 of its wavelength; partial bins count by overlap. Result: -0.05 mag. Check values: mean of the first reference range 11.2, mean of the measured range 12.9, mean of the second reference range 13.3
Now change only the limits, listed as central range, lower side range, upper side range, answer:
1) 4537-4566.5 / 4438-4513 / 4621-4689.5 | -0.028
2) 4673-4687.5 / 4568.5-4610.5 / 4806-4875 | -0.039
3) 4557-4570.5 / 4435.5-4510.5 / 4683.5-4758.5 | -0.139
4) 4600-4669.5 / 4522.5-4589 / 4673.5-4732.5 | -0.023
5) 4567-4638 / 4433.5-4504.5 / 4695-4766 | -0.061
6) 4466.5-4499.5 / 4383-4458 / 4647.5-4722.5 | -0.124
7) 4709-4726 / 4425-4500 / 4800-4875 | -0.054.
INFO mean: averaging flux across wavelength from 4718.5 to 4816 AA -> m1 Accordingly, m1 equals 13.5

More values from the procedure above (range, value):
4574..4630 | 13.2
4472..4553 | 12.3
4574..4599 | 12.8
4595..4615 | 13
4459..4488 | 12.3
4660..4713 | 13.2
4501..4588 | 12.7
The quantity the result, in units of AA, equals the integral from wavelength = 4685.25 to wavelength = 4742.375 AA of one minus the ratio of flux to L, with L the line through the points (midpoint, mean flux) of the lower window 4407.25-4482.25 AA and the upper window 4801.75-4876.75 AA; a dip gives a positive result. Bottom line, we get -2.3 AA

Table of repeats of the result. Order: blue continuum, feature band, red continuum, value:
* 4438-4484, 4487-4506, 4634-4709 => -0.6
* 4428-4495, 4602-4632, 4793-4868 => -2.8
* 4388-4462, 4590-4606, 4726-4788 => -0.6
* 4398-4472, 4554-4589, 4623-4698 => -2.9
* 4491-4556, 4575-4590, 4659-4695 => -0.4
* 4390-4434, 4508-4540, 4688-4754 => -2.2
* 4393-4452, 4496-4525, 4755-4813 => -2.9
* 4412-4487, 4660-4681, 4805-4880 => -1.5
